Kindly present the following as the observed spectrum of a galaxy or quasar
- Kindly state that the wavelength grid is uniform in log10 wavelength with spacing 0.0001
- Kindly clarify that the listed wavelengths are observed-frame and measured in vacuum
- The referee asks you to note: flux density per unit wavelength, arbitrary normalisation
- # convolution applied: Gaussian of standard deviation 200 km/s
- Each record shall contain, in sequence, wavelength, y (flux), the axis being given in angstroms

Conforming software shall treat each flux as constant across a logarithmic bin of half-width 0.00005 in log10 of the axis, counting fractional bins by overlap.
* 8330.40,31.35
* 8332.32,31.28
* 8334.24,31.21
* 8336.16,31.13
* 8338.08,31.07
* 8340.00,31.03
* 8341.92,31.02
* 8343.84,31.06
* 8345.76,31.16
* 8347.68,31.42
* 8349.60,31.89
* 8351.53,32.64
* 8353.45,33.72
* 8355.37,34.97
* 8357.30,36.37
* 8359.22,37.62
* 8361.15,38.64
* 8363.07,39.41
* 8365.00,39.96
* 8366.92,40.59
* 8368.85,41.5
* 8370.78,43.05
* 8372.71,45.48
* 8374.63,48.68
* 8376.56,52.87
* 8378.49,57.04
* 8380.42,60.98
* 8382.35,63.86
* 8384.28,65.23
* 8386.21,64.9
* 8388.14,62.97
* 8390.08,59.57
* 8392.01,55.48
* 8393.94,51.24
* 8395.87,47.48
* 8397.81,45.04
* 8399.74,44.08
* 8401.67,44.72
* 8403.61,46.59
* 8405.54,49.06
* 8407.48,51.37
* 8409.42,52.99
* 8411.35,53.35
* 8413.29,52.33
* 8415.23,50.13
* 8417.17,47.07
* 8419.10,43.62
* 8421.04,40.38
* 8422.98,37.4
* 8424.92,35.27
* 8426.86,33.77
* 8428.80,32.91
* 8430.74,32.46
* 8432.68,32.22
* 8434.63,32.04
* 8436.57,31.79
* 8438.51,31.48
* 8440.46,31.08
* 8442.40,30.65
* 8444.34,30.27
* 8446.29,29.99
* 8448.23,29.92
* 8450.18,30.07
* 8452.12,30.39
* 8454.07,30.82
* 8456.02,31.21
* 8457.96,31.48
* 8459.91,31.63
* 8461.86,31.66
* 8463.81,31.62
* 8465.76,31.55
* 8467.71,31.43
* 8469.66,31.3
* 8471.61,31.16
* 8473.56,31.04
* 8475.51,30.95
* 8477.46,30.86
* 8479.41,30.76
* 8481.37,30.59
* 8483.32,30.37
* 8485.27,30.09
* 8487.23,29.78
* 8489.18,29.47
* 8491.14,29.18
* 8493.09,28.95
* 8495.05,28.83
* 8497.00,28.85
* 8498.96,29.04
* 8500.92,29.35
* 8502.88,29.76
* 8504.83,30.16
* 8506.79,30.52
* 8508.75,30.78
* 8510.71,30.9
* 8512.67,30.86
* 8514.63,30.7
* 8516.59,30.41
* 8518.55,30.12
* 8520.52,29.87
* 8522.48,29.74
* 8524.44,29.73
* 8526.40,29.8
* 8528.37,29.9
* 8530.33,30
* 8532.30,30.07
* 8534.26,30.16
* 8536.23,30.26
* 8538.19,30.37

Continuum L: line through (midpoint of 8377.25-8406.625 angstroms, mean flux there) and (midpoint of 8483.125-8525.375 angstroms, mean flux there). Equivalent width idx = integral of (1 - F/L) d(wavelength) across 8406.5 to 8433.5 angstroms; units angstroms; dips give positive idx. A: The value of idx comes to 3.4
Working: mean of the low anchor 54.5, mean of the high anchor 29.9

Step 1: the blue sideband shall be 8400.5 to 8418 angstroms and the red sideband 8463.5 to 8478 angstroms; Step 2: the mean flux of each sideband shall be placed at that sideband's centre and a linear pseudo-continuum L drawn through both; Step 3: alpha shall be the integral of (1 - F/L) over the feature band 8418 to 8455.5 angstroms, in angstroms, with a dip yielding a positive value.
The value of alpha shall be 7.7 angstroms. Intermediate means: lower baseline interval 49.7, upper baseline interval 31.2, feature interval 33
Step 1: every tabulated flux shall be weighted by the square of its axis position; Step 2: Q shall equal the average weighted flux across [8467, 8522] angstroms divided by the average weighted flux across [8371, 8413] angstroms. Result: 0.58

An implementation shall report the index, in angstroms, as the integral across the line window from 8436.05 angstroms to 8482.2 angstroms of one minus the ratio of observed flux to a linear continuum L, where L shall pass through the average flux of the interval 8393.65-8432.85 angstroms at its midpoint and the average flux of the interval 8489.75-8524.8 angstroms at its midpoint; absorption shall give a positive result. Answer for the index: 7.55 angstroms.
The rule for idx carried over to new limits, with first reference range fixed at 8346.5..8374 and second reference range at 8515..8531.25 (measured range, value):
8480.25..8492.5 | 0.71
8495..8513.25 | 0.55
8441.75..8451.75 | 1.02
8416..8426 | -1.72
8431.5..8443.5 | 0.89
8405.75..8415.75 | -4.68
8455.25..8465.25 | 0.44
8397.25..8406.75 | -2.74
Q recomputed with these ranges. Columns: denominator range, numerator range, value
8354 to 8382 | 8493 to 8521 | 0.70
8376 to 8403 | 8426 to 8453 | 0.57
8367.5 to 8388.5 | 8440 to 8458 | 0.57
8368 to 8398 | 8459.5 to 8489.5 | 0.58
